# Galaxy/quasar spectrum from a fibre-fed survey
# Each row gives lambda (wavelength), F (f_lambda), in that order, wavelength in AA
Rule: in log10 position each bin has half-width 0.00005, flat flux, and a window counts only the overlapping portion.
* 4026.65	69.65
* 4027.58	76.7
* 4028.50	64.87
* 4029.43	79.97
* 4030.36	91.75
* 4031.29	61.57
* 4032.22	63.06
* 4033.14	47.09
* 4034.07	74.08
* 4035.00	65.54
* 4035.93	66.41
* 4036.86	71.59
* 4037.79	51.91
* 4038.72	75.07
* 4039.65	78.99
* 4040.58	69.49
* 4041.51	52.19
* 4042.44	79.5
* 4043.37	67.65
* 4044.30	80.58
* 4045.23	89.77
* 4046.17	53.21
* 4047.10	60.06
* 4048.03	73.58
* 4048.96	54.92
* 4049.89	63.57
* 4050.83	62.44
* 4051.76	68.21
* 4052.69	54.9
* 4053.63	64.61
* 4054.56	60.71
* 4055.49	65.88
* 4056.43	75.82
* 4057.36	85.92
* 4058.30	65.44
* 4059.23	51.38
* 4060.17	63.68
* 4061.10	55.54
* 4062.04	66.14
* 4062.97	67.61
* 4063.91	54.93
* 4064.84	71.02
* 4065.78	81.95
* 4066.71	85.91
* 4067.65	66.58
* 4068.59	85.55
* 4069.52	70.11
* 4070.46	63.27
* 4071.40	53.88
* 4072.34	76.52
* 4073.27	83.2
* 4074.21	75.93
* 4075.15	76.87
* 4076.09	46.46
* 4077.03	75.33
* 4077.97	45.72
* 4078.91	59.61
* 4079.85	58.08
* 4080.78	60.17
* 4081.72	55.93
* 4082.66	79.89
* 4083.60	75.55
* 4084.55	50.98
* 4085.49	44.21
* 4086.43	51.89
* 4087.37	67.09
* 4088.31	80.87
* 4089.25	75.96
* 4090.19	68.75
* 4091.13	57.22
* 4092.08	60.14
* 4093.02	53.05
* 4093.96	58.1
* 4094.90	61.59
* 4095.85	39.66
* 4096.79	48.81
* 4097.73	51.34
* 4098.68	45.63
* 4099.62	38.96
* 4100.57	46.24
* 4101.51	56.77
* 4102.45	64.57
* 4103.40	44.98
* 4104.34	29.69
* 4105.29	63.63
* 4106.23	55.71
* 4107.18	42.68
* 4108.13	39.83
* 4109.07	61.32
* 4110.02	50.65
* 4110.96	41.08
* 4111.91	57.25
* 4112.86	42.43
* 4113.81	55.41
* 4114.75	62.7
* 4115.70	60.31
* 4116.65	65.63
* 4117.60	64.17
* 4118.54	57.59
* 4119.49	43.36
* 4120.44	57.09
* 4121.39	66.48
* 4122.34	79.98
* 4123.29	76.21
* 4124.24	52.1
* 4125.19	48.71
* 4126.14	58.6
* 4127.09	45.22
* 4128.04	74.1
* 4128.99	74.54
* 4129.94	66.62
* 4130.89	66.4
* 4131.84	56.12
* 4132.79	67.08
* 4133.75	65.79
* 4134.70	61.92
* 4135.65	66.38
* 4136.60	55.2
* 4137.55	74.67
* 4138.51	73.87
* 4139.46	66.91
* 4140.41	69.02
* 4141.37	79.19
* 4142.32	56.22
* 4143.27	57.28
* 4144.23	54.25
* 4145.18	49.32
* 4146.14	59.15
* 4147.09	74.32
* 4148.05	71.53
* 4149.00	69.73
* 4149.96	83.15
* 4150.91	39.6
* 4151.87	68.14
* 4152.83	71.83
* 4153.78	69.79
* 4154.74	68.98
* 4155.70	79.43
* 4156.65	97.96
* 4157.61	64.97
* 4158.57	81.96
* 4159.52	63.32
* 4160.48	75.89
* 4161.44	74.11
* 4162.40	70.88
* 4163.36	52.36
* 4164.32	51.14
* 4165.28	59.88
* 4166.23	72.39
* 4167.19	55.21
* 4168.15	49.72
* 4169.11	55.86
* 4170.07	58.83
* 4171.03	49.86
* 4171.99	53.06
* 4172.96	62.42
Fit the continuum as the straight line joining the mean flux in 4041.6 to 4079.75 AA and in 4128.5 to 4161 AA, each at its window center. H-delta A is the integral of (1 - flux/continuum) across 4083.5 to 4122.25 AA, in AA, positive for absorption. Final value 7.1 AA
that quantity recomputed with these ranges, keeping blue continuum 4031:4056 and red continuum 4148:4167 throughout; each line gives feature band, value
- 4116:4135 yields 1.62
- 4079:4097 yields 1.76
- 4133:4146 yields 0.91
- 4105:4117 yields 2.53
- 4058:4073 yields -0.28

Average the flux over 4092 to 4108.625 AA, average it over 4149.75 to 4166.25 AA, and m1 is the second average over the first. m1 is 1.4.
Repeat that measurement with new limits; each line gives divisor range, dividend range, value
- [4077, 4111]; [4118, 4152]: 1.14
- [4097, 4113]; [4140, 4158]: 1.38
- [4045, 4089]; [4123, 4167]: 1.00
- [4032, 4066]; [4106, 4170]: 0.95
